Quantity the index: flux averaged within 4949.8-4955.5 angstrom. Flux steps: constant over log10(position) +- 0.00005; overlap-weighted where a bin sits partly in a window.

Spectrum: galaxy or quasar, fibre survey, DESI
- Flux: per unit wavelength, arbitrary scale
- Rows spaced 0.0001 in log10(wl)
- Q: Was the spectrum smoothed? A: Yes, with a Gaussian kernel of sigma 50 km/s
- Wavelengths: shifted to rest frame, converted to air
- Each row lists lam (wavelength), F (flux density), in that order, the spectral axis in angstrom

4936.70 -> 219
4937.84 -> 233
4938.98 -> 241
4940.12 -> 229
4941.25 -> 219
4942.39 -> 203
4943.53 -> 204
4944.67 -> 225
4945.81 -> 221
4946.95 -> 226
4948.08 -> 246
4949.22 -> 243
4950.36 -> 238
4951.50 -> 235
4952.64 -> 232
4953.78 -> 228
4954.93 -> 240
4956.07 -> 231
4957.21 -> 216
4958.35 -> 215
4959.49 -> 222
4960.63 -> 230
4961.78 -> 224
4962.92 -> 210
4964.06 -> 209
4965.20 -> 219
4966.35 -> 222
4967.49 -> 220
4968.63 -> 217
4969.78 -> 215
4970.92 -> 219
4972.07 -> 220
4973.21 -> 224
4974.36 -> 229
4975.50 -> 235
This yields 234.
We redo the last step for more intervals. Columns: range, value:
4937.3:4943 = 225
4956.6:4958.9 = 216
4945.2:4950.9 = 235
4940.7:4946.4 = 214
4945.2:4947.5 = 223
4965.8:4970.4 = 219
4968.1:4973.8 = 219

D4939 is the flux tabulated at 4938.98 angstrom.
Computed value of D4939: 241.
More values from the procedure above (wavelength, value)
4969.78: 215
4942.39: 203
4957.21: 216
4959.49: 222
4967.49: 220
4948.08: 246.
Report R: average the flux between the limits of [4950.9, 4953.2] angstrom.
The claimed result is 234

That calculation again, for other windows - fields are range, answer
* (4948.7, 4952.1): 239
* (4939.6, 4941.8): 225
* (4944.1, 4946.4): 223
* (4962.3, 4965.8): 213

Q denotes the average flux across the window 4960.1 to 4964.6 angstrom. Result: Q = 218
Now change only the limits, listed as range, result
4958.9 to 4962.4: 225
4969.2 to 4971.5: 216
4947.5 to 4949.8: 245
